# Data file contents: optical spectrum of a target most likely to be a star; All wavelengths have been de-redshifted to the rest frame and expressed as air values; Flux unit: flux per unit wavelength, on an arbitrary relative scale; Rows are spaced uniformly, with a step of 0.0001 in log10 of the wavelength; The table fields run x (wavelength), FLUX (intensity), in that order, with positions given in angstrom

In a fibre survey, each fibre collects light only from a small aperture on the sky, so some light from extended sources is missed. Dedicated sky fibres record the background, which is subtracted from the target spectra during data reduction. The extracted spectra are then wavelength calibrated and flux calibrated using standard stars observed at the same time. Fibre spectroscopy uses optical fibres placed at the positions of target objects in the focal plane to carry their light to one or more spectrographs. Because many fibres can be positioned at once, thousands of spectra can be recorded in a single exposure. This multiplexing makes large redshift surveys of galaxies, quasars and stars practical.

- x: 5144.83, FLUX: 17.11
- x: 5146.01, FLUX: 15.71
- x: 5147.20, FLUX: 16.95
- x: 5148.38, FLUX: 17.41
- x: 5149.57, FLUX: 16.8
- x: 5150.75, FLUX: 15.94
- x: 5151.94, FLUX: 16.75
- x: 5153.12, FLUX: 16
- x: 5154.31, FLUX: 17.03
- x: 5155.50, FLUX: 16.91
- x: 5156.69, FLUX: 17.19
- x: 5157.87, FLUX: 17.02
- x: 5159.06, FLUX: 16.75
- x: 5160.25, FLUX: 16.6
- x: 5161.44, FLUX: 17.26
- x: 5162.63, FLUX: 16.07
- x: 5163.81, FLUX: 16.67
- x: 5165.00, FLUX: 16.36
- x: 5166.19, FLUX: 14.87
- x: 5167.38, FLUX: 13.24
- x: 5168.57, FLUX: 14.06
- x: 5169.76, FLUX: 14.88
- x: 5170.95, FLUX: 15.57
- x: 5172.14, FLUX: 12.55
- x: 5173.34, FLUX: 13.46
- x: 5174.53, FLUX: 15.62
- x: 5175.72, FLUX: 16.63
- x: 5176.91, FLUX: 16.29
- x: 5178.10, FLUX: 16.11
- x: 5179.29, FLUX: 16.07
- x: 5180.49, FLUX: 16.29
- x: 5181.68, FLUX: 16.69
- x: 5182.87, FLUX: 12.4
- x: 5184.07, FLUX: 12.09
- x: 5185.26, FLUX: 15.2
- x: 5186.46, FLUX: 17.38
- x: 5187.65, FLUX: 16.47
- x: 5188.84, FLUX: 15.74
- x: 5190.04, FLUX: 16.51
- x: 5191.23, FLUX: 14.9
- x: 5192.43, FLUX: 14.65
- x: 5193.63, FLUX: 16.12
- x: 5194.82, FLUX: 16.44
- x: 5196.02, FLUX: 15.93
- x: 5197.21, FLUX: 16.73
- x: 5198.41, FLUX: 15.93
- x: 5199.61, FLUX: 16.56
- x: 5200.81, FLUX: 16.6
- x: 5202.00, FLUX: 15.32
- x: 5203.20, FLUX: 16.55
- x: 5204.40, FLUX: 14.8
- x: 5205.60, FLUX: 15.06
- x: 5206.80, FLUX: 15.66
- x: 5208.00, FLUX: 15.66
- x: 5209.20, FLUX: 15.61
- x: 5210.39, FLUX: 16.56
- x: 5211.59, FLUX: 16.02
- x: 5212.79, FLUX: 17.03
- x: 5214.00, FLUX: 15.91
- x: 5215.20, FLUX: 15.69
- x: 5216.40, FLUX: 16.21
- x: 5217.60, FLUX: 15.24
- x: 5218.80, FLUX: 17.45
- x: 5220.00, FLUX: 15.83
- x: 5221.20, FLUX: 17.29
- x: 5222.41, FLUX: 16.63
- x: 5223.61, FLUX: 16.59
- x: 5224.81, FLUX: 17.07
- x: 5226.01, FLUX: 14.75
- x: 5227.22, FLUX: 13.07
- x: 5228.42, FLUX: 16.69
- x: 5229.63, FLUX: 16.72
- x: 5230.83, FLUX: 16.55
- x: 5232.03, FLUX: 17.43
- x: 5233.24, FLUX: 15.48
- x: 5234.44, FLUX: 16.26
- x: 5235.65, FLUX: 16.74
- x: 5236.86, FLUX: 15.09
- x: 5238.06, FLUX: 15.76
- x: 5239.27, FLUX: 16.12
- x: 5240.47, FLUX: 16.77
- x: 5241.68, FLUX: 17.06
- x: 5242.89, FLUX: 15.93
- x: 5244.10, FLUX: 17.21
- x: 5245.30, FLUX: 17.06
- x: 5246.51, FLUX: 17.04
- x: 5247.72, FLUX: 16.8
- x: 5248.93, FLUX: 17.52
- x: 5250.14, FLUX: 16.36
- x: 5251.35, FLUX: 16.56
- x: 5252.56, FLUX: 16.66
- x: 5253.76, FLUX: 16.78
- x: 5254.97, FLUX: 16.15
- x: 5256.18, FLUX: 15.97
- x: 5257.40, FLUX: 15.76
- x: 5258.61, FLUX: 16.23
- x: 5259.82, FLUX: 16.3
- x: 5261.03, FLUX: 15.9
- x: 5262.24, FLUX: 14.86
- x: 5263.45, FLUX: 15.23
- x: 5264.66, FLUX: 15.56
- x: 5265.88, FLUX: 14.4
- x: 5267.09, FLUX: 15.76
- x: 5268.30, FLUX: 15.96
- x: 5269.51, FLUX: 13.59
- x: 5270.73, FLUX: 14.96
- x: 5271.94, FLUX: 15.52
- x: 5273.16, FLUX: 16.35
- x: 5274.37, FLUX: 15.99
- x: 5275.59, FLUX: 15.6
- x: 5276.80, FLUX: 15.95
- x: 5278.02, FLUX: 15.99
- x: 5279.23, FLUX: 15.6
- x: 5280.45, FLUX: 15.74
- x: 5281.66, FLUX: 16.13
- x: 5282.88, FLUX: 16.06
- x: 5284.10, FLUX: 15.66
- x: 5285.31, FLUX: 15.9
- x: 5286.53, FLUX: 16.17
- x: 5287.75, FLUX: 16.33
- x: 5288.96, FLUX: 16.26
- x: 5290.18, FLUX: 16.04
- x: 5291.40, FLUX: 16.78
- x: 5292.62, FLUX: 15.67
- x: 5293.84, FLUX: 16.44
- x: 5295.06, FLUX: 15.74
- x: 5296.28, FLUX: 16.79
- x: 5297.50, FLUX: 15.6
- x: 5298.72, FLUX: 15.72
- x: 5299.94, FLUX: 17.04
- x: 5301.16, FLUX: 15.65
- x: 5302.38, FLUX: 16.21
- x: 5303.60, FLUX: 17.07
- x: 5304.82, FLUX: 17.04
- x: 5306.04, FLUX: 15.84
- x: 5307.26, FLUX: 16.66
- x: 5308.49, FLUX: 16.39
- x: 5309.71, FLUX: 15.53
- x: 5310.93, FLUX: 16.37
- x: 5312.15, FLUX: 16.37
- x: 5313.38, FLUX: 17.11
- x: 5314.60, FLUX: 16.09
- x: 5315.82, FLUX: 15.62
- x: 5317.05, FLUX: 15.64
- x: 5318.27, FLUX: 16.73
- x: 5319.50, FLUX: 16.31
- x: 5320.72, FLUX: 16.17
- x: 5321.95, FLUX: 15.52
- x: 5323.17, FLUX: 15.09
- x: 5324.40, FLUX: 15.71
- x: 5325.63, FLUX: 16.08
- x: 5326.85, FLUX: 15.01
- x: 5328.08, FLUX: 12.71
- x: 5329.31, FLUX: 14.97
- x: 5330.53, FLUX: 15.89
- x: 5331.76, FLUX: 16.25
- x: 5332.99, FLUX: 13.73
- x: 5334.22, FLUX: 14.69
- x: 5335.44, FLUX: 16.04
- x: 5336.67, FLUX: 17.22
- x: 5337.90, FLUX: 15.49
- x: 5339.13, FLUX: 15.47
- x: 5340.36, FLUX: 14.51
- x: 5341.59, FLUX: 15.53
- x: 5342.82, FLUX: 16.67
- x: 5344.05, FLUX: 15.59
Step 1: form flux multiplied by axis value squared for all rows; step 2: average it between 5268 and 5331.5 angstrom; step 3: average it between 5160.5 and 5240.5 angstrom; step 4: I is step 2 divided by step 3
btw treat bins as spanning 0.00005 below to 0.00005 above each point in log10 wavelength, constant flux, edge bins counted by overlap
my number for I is 1.0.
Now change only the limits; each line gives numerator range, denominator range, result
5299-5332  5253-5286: 1.03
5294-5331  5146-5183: 1.06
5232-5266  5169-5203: 1.07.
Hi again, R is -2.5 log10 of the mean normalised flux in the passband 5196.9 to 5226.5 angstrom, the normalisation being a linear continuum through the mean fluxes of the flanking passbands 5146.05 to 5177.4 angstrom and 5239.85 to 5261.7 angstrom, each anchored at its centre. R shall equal 0.01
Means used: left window 16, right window 16.6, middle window 16.1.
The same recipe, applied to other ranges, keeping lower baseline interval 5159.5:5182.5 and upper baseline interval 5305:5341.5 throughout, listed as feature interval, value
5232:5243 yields -0.04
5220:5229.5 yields -0.03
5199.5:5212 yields -0.02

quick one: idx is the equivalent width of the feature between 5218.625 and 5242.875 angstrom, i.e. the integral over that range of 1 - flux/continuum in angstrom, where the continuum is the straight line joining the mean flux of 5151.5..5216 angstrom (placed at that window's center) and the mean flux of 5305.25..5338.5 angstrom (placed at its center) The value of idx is -0.71 angstrom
